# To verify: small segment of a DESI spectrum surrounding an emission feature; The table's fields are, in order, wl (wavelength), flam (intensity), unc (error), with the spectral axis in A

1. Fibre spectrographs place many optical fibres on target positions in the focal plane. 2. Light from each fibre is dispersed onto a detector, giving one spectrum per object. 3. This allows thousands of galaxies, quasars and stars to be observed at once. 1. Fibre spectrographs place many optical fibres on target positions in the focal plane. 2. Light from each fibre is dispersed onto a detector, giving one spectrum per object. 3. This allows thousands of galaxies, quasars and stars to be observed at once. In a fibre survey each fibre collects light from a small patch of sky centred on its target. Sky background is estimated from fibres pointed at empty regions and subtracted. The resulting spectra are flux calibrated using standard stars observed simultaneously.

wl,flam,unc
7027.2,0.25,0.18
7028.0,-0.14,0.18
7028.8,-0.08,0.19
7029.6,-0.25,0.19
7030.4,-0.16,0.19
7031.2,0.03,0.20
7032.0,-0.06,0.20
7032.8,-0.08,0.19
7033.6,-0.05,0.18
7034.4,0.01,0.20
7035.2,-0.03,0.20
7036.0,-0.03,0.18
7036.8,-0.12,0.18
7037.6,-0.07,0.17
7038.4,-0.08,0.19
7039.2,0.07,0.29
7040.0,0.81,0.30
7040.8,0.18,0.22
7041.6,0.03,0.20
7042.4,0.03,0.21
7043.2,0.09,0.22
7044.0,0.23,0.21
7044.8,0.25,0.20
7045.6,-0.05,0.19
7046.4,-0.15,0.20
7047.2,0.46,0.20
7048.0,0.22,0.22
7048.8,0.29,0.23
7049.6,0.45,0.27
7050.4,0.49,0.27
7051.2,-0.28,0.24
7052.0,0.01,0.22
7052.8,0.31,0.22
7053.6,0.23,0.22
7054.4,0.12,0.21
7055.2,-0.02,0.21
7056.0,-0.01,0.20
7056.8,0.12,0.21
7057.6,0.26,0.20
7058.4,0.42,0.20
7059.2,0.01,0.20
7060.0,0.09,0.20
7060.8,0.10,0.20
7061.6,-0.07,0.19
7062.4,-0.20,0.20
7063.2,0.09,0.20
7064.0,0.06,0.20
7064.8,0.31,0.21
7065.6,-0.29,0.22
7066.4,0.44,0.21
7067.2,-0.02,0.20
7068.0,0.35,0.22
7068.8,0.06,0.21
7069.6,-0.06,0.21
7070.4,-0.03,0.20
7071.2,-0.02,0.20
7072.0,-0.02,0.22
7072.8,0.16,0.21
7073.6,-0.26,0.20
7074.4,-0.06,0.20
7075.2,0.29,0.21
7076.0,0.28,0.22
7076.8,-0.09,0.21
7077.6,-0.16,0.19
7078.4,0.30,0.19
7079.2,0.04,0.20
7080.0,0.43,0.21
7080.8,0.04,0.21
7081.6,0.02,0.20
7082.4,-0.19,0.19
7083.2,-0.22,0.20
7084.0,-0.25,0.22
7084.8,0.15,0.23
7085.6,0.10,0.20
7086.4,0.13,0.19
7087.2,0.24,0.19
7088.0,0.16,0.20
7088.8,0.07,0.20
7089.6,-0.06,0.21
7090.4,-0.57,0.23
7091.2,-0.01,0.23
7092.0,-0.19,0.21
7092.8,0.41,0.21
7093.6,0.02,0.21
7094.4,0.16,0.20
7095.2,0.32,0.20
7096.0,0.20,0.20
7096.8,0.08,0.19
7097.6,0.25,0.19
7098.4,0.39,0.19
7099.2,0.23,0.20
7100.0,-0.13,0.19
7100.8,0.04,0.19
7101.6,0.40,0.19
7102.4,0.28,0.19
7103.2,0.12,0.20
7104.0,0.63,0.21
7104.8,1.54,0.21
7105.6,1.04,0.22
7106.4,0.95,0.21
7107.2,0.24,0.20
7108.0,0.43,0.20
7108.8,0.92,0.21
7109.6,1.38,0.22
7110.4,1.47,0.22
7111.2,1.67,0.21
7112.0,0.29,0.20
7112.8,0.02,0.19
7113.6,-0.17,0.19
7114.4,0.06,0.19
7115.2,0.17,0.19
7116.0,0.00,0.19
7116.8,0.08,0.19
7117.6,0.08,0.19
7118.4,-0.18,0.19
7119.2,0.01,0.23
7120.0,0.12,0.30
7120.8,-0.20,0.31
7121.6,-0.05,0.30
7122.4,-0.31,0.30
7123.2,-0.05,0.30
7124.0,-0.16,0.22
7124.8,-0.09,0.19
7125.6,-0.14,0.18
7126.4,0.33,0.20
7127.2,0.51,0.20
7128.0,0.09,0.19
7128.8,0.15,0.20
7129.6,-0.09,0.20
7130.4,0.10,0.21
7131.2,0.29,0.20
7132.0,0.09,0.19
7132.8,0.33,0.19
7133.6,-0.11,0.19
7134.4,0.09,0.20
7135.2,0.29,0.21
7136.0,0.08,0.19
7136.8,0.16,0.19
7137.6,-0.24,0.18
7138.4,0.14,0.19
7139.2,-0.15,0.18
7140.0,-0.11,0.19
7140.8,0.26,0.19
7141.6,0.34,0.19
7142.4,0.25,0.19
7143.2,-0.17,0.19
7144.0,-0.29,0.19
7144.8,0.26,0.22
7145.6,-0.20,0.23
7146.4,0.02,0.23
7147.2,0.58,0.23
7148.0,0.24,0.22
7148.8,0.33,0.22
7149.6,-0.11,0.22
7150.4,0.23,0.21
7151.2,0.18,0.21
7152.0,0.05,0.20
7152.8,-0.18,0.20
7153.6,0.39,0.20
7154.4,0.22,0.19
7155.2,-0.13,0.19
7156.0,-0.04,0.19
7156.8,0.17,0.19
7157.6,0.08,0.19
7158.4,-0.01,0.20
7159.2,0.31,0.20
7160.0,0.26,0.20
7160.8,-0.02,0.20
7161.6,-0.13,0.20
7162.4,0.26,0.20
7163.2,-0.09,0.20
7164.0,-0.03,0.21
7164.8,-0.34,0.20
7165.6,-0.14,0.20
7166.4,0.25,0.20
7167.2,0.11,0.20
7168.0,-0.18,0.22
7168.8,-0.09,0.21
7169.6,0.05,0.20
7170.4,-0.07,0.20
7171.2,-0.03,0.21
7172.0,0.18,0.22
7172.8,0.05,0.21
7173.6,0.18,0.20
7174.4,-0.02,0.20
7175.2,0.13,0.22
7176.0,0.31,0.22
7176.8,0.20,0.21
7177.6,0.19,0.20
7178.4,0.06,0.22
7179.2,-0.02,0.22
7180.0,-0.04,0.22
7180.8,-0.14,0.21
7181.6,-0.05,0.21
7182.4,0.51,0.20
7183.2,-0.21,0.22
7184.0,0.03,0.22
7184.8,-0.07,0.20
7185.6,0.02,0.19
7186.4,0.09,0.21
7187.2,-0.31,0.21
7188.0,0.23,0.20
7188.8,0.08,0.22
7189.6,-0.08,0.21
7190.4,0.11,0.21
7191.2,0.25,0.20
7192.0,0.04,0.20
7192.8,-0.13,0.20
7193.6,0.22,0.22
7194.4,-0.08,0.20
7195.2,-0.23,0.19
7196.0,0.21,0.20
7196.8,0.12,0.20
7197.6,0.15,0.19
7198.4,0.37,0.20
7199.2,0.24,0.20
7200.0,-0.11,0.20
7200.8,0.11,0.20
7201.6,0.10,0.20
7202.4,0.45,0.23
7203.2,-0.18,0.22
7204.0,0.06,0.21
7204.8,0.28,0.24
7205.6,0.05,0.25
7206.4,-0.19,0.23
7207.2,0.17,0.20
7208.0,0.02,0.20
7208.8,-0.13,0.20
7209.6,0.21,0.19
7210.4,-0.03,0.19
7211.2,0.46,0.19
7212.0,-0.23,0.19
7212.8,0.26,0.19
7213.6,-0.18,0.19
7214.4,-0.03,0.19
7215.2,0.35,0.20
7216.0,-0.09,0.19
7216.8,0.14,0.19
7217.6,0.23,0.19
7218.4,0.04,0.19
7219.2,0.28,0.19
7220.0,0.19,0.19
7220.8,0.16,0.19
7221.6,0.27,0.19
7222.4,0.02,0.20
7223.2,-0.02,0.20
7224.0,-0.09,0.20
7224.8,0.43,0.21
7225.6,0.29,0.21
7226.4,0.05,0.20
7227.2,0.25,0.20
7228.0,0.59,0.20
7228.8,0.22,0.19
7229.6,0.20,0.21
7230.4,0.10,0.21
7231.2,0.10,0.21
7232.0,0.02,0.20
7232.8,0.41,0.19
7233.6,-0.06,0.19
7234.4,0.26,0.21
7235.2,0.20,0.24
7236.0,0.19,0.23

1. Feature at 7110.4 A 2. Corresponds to [O II] 3727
